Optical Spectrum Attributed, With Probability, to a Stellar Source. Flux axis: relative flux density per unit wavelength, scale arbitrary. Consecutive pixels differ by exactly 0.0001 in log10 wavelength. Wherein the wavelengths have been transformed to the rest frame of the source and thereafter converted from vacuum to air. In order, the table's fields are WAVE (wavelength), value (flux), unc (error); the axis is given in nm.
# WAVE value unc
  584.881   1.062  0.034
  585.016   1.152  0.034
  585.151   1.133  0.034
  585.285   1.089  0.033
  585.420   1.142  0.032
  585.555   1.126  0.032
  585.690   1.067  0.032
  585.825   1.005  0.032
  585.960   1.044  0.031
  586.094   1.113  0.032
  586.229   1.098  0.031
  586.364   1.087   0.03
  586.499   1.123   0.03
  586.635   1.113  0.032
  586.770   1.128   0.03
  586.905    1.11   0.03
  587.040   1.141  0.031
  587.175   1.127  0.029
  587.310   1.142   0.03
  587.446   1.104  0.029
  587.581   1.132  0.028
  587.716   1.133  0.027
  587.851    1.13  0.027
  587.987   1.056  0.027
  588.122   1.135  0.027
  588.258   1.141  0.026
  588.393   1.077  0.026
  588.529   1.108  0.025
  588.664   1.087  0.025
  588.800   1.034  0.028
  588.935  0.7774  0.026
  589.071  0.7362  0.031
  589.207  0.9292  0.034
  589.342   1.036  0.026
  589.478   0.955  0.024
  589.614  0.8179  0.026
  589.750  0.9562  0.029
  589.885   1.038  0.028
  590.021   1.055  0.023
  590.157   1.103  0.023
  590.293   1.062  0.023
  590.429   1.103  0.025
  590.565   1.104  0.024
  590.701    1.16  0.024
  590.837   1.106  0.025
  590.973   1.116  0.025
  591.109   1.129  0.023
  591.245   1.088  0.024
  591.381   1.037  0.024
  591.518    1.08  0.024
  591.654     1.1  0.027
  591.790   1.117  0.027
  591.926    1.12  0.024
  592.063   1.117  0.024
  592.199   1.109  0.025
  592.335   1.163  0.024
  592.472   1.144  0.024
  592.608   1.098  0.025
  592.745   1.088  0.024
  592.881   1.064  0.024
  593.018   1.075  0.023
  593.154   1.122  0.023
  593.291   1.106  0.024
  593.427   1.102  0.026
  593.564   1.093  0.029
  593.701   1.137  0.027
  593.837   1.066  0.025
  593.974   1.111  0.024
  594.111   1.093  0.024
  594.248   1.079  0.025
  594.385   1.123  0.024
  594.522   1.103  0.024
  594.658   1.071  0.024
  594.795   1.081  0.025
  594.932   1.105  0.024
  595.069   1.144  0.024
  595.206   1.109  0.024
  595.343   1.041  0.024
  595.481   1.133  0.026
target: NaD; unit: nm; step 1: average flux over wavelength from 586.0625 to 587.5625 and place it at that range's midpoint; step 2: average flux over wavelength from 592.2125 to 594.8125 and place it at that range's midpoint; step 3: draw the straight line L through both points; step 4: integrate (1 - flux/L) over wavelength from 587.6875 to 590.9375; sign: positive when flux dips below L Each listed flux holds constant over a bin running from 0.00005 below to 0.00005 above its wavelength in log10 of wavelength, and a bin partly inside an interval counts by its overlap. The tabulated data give 0.22 nm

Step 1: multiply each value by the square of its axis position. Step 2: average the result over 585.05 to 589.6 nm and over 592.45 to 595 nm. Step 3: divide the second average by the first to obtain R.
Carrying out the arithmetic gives 1.0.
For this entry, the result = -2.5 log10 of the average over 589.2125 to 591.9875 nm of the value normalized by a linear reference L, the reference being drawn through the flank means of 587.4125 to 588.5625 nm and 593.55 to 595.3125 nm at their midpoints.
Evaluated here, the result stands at 0.05 mag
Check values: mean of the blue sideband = 1.11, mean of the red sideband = 1.1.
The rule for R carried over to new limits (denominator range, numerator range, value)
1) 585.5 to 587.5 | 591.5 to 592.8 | 1.03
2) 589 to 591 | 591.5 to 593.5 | 1.10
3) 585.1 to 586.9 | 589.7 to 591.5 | 1.00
